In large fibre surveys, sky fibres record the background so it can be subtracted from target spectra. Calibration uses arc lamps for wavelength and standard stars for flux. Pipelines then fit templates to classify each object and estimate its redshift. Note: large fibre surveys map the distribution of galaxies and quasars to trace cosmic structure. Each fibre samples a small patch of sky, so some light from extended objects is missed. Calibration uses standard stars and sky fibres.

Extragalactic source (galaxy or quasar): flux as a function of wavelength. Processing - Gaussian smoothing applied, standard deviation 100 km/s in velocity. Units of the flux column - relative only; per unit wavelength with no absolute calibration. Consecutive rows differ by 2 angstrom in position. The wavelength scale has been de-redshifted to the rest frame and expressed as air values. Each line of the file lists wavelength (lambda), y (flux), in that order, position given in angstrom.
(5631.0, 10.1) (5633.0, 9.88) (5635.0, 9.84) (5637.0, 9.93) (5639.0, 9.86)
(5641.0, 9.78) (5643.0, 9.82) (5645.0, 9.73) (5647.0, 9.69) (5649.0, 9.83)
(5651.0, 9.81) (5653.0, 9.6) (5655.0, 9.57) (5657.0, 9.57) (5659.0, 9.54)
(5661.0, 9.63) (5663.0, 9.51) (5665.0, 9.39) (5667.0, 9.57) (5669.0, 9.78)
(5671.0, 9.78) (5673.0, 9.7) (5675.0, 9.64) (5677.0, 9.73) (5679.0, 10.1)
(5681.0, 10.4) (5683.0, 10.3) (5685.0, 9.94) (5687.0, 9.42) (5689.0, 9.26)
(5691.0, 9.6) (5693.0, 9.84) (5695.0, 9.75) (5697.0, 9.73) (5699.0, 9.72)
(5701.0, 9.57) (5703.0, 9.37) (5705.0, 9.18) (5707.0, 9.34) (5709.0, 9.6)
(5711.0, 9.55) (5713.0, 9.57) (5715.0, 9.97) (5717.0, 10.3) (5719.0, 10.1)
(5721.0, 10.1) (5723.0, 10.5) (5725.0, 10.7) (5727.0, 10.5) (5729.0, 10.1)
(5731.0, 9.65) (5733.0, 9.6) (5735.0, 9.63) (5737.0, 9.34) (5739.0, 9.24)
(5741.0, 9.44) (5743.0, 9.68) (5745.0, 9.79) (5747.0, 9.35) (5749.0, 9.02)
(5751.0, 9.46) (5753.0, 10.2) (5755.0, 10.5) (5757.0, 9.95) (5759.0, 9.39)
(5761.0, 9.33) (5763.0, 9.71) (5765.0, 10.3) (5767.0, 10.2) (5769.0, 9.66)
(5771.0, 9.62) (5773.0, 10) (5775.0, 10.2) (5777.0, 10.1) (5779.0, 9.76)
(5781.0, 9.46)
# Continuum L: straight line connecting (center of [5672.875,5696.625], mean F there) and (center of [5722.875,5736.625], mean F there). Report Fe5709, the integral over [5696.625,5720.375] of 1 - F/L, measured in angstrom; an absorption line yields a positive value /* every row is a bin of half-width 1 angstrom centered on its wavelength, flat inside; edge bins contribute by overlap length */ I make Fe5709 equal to 0.62 angstrom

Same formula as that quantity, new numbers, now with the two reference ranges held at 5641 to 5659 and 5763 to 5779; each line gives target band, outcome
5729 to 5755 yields 0.8 angstrom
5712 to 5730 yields -0.6 angstrom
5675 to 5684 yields -0.3 angstrom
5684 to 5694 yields 0.2 angstrom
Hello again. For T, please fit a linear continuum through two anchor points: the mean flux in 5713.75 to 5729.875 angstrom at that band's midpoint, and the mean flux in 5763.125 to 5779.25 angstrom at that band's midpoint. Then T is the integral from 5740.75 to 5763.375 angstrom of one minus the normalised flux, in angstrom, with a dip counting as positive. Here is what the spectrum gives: 1.0 angstrom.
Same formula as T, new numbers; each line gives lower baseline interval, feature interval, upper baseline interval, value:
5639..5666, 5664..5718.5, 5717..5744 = 0.39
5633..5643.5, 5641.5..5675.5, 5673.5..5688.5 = 0.75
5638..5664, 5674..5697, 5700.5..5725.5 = -0.12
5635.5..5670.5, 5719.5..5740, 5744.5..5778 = -0.35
